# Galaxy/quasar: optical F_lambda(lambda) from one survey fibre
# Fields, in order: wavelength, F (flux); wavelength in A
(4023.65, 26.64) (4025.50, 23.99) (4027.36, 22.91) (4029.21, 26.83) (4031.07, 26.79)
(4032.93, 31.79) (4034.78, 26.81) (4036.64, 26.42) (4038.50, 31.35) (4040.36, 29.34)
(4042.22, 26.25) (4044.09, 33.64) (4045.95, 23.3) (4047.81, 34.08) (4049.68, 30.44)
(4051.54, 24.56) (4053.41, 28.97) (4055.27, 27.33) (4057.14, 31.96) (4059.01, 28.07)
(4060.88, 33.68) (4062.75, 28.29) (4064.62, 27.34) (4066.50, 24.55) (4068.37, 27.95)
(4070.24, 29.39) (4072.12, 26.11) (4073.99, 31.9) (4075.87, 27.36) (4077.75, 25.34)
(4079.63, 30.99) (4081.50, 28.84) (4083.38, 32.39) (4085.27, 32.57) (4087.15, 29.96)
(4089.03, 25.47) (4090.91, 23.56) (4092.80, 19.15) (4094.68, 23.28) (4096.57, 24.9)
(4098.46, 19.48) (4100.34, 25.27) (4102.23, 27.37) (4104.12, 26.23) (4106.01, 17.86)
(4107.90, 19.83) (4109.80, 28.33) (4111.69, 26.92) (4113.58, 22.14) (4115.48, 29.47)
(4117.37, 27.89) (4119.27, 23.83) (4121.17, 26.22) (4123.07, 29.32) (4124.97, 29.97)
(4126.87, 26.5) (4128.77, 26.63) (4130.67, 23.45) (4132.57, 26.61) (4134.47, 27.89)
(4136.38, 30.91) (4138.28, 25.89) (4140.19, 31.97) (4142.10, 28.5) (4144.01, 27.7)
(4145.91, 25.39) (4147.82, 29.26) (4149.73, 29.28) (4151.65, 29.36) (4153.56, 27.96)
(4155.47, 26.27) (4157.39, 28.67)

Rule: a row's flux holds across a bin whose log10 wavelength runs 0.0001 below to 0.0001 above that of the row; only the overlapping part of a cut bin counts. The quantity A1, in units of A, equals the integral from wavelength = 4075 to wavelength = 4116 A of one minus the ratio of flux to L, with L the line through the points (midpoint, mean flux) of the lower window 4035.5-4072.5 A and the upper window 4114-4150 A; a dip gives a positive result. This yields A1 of 3.5 A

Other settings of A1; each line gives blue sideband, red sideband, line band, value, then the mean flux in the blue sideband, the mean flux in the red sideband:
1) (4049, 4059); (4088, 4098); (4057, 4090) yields -4.03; 28.6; 23.1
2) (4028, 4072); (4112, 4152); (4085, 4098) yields 1.42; 28.6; 27.5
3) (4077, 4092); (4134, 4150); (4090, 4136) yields 5.46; 28.6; 28.5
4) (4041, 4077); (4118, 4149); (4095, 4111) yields 2.46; 28.7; 27.5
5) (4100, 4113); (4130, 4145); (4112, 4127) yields -0.59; 24.4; 28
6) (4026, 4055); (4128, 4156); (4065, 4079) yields 0.23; 28.2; 27.8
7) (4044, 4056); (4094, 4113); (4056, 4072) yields -0.78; 28.6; 23.9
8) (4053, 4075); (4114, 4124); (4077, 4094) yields 0.35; 28.8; 27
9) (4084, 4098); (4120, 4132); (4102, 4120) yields 0.97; 25.5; 26.9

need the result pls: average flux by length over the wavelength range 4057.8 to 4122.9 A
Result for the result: 26.6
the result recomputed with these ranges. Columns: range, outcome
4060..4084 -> 28.7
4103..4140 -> 26.2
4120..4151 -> 27.8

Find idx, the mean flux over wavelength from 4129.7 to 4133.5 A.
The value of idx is 25.1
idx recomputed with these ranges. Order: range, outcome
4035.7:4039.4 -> 28.8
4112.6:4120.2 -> 25.8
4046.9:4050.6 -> 32.2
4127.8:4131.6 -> 25.1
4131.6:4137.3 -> 28.4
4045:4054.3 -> 28.3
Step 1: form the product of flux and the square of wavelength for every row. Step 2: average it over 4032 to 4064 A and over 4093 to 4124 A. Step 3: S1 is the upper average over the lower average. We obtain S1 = 0.87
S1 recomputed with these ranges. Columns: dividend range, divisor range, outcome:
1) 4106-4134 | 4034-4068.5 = 0.94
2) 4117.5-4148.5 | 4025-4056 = 1.03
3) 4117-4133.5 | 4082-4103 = 1.05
